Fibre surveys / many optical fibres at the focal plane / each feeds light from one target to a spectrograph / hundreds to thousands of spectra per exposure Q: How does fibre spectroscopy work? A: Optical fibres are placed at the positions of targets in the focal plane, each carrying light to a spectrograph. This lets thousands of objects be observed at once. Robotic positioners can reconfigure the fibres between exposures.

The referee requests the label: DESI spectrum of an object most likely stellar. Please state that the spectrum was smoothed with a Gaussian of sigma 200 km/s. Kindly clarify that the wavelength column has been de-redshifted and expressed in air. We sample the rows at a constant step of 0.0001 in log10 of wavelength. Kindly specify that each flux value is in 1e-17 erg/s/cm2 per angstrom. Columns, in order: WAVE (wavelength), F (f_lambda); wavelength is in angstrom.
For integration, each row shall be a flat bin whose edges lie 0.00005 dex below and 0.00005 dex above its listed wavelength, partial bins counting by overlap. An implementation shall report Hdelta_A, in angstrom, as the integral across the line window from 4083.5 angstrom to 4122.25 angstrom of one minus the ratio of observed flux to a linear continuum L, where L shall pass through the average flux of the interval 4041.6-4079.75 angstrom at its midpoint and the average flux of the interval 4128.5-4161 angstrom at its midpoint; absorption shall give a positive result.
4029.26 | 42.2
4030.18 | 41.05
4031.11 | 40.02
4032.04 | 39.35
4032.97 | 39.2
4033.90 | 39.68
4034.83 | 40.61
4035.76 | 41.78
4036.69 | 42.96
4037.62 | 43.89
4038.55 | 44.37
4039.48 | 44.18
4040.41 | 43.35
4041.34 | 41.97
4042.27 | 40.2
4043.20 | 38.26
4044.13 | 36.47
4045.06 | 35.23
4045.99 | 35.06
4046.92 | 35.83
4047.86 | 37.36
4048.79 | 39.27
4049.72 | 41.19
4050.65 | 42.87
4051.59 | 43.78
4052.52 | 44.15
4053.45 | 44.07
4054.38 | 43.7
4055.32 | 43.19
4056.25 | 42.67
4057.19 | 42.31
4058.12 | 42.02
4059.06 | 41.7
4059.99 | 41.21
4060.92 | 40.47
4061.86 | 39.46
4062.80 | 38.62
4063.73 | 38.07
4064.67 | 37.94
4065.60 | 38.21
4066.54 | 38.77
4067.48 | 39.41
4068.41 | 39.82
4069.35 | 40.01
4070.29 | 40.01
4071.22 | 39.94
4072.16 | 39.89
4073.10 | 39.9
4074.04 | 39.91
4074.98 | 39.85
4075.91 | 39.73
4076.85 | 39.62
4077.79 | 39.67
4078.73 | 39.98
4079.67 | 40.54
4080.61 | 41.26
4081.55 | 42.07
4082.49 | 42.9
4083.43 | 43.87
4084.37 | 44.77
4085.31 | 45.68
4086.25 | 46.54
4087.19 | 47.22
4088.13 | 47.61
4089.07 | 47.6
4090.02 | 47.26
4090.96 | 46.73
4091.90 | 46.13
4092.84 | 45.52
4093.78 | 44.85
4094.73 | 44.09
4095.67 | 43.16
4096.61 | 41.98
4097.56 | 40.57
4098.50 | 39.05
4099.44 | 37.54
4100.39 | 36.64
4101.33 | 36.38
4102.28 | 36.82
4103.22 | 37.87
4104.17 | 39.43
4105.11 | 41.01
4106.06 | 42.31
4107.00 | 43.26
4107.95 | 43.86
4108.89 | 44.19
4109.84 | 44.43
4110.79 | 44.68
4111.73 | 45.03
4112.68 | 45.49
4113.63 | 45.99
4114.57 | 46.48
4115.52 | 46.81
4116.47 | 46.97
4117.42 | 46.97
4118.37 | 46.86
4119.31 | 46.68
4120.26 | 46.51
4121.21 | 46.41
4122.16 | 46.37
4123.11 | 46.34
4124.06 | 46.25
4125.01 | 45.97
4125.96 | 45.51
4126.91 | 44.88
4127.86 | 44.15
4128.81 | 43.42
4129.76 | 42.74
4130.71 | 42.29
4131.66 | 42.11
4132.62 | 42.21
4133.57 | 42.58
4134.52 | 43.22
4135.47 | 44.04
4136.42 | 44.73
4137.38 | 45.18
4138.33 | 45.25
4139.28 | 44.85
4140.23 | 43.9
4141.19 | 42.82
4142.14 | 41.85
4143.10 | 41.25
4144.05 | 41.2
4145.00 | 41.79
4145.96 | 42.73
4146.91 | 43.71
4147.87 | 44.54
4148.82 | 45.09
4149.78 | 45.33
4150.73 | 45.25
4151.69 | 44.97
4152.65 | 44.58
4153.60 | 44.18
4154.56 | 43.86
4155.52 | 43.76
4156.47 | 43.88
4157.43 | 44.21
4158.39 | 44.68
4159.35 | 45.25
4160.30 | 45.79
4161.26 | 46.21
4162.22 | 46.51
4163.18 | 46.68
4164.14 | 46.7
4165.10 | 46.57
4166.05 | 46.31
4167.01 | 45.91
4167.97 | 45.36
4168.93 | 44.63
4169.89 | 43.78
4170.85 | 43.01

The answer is -1.92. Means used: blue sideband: 40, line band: 44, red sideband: 43.8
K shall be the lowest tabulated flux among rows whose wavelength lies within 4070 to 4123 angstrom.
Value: 36.38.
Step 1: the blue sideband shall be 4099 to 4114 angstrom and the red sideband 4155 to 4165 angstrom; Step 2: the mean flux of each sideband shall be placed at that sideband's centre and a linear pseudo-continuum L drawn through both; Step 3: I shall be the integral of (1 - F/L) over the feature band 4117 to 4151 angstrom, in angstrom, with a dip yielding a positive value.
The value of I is -0.6 angstrom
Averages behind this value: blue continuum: 41.5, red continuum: 45.4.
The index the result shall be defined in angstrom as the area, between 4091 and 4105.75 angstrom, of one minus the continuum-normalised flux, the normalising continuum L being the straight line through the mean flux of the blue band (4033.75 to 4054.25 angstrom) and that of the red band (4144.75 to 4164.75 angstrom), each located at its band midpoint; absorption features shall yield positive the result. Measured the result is 0.6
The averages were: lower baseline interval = 40.8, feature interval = 40.9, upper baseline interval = 44.8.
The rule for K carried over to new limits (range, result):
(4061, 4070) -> 37.94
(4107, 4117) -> 43.26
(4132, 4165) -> 41.2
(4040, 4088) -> 35.06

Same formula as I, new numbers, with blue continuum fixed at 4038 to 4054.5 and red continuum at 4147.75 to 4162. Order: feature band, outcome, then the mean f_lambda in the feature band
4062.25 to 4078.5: 0.8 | 39.4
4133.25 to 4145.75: 0.3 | 43.3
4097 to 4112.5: 0.7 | 40.9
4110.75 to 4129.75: -1.0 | 45.8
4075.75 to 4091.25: -0.6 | 43.7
